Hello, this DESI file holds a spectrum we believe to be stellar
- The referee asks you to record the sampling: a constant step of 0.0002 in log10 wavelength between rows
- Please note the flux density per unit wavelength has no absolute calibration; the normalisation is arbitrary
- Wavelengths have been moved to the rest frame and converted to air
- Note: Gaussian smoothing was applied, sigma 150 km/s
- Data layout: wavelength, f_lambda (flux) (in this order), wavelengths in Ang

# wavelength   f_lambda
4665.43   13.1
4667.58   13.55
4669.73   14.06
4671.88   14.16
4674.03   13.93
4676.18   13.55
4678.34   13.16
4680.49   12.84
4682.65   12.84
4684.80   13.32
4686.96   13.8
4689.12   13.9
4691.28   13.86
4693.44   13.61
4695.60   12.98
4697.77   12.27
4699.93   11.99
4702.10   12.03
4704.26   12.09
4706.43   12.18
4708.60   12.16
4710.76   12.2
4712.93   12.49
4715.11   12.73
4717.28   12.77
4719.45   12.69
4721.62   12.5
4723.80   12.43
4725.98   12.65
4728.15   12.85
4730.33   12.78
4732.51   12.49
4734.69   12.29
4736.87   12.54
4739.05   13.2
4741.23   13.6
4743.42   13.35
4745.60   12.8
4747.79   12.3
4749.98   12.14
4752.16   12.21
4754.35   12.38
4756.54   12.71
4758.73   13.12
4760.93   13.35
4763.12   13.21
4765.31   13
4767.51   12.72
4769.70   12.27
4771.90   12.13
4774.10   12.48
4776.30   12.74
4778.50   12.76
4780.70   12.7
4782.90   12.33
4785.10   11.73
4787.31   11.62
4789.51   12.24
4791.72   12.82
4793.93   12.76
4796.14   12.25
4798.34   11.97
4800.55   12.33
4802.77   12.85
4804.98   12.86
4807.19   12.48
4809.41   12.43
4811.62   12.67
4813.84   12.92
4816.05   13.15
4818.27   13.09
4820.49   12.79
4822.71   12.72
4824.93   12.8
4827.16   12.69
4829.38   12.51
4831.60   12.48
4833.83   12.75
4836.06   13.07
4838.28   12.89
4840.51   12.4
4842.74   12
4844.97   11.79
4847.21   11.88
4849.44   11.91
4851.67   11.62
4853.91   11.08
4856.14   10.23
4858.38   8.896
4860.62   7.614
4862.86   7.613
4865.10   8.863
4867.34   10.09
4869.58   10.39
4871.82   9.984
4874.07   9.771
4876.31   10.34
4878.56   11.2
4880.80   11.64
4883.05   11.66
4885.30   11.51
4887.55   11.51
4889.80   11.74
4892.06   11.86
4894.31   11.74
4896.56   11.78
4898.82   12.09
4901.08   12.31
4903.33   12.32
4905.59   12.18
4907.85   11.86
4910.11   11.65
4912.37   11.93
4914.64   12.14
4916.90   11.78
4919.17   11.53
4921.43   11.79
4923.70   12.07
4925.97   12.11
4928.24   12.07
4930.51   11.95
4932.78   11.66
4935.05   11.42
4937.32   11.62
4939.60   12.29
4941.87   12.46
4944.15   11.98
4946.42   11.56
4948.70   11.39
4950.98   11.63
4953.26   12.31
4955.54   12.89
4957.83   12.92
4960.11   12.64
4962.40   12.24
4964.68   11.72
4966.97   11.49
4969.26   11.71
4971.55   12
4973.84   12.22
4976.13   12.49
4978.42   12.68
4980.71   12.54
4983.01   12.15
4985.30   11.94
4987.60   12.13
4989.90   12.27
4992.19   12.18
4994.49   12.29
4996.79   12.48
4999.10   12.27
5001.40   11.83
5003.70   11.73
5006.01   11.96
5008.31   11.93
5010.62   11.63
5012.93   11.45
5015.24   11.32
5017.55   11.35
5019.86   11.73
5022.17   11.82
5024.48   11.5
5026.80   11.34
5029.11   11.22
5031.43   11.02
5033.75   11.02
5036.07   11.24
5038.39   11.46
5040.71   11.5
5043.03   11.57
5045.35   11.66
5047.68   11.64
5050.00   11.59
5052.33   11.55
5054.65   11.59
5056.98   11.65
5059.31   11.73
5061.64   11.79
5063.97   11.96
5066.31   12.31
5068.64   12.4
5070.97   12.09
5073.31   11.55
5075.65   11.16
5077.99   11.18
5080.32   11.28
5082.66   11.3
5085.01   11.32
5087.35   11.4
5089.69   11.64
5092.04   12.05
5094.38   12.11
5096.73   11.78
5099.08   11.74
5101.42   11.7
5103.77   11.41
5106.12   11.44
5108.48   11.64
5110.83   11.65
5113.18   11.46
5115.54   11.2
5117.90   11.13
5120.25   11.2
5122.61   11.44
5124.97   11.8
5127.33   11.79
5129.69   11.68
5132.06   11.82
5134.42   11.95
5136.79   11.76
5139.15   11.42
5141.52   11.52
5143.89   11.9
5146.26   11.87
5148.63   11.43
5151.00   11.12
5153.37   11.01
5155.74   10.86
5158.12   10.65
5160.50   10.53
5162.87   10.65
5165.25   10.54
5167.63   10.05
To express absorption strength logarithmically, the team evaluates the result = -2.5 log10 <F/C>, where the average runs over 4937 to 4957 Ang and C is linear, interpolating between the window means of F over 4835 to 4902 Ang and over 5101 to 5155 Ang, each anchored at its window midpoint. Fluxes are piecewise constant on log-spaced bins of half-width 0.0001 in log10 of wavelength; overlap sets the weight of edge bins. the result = -0.08 mag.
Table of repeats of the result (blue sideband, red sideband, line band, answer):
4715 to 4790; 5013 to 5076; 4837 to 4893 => 0.13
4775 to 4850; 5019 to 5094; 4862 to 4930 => 0.08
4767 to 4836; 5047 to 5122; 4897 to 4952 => 0.02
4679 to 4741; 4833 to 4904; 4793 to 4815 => -0.07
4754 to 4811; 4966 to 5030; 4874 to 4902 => 0.06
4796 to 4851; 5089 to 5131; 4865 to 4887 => 0.16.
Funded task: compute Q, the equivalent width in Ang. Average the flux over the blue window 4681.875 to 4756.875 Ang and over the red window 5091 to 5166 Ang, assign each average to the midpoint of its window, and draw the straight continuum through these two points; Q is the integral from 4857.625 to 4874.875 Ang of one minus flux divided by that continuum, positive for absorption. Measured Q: 4.4 Ang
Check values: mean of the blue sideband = 12.7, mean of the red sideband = 11.4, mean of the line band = 9.15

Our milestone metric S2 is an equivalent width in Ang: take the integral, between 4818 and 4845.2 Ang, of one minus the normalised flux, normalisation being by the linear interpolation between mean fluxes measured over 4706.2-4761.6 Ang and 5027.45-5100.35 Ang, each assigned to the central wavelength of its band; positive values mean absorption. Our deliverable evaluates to -0.6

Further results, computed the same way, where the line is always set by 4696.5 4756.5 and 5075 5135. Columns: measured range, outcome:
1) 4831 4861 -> 1.7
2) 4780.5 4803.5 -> 0.1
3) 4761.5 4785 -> -0.4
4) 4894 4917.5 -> 0.1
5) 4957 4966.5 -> -0.3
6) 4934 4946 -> 0.0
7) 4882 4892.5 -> 0.4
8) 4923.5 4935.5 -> 0.1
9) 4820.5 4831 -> -0.4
